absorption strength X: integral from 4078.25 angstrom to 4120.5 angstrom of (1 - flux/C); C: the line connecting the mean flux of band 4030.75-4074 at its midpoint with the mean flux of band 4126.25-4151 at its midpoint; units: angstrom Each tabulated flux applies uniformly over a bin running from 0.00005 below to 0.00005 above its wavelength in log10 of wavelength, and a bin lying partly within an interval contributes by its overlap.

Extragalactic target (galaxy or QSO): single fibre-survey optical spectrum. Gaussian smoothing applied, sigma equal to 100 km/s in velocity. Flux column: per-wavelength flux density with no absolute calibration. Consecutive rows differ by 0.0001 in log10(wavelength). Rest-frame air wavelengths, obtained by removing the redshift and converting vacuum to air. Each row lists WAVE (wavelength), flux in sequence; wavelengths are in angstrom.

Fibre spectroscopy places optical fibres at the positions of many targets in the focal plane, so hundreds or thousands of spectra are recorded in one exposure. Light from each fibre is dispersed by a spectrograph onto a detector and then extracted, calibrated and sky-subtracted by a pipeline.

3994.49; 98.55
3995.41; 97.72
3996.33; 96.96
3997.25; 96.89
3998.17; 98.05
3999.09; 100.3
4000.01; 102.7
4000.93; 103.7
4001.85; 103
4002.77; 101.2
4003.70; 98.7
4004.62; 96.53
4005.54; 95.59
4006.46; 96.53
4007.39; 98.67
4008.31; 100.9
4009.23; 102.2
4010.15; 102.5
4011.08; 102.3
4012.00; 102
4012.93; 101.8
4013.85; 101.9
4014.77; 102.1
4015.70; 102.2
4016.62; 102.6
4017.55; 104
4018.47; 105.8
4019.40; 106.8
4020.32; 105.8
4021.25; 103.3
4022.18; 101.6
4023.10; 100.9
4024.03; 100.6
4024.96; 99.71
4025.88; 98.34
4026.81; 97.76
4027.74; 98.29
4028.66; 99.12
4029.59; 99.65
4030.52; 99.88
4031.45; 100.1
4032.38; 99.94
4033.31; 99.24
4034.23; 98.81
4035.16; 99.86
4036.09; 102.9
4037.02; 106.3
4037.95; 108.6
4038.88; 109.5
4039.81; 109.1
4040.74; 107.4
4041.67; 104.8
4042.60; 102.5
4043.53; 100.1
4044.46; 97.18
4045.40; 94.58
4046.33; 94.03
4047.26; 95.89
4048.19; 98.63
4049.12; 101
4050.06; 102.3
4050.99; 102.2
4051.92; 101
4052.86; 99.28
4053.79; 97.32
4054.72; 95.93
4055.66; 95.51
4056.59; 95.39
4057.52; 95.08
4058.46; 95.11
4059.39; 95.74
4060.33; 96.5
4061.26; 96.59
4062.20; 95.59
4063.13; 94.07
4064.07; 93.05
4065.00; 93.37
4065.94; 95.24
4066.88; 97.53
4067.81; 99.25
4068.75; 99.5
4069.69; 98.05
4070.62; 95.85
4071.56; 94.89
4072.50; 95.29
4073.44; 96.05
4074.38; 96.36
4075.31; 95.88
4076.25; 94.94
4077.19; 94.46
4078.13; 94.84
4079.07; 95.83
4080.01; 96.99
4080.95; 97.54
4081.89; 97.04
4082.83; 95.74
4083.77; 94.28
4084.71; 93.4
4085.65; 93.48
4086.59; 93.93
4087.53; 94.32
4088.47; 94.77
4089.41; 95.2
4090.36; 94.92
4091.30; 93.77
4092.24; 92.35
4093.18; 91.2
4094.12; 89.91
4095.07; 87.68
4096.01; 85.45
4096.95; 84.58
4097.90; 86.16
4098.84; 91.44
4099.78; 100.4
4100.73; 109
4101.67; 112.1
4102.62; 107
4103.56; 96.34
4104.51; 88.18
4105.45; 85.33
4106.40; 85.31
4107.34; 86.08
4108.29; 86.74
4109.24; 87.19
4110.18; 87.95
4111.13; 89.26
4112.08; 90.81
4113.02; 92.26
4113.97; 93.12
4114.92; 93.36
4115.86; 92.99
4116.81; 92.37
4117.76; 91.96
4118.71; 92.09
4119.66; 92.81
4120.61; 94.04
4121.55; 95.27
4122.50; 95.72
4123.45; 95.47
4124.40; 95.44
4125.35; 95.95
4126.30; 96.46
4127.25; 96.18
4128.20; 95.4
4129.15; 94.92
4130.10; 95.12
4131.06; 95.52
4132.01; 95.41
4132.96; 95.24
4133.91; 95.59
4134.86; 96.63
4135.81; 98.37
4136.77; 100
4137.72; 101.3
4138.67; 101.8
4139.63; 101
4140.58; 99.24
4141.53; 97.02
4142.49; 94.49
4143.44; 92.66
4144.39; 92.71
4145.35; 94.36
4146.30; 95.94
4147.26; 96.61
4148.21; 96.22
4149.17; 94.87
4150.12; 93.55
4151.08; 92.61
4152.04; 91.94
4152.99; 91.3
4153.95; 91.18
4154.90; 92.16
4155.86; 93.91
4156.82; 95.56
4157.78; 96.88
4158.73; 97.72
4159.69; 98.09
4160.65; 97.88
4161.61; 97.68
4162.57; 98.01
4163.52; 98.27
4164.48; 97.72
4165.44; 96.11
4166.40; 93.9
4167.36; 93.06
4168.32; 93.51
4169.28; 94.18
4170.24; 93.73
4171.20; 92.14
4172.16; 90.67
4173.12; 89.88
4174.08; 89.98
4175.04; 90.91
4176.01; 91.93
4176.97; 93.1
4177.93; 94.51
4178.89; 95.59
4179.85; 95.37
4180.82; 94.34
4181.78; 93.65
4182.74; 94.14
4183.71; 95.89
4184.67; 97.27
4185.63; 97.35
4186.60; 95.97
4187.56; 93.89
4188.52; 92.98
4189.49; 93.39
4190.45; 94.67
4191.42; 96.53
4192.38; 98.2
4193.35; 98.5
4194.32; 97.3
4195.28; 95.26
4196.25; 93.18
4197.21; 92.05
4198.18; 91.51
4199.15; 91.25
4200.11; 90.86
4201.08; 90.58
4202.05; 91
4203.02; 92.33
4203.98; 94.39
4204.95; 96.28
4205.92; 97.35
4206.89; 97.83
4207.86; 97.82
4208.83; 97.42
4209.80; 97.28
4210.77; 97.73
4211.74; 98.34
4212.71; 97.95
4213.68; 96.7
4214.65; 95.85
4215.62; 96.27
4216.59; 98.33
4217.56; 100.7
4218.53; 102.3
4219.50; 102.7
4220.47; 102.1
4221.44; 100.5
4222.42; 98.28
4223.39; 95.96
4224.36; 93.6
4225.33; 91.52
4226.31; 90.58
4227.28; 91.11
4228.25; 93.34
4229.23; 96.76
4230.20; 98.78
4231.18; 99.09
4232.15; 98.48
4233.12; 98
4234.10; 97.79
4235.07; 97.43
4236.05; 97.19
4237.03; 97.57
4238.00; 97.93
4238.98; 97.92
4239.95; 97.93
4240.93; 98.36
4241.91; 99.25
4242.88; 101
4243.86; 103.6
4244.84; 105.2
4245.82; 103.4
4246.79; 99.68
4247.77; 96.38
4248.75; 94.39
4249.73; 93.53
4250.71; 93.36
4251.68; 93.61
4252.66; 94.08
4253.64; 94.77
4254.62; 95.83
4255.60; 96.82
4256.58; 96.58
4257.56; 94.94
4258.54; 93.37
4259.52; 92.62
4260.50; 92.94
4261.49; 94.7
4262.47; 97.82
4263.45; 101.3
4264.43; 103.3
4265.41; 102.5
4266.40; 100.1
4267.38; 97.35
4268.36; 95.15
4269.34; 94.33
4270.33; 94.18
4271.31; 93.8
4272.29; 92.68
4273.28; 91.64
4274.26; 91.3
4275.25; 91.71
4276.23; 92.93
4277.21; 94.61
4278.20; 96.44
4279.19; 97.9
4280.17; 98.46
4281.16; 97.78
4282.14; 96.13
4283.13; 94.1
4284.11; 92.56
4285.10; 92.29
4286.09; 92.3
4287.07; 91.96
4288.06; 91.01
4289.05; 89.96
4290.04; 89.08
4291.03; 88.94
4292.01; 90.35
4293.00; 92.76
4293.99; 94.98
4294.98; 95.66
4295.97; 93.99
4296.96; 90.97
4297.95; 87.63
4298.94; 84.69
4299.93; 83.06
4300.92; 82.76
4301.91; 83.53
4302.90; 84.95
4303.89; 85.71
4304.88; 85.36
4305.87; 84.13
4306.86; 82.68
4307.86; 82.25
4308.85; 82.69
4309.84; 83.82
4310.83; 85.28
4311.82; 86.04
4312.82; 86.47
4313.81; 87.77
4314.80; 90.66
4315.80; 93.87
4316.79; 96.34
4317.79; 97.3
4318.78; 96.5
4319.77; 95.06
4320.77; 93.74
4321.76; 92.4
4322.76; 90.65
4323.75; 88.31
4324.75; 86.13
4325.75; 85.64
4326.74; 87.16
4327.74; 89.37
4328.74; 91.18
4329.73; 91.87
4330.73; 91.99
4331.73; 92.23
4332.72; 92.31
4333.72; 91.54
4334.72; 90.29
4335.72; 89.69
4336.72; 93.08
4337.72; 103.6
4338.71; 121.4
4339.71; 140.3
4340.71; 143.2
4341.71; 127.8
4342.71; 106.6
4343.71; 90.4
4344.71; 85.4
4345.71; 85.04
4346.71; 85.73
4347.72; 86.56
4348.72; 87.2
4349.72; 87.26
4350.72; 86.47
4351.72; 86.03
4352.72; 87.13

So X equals 1.9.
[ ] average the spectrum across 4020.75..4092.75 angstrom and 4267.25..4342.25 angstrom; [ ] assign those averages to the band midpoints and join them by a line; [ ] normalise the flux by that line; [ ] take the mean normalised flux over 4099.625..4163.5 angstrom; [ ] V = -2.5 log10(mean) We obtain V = 0.02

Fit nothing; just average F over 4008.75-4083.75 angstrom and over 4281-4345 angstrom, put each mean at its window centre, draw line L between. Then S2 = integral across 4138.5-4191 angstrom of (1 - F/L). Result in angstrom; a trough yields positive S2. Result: 0.9 angstrom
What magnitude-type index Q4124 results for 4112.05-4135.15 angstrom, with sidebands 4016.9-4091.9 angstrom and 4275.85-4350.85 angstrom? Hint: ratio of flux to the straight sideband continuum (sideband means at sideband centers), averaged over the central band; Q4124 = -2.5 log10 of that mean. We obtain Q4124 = 0.03 mag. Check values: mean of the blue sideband 98.4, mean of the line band 94.5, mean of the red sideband 92.6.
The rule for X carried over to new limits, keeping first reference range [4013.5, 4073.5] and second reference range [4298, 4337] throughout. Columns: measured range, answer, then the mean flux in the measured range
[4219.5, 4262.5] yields -2.4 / 96.8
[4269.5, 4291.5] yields -0.8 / 93.2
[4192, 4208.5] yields -0.2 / 94.4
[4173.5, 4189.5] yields 0.0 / 94.1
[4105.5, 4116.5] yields 0.9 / 89.4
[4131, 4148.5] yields -0.2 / 96.9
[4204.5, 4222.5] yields -1.1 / 98.5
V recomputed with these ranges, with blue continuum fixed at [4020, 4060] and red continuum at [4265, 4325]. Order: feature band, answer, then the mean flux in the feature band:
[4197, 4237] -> -0.03 mag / 96.3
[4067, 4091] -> 0.03 mag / 95.7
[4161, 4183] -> 0.02 mag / 94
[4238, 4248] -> -0.08 mag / 100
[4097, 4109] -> 0.05 mag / 93.9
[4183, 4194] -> -0.01 mag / 95.8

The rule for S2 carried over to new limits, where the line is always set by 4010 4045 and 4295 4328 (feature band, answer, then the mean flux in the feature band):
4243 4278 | -2.1 angstrom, 96.2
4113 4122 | 0.4 angstrom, 93.1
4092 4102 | 0.5 angstrom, 93.5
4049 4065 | 0.6 angstrom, 97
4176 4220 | -0.9 angstrom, 95.7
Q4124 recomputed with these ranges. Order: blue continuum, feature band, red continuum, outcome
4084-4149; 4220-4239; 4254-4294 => -0.02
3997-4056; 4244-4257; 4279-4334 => -0.05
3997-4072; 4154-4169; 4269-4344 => 0.01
